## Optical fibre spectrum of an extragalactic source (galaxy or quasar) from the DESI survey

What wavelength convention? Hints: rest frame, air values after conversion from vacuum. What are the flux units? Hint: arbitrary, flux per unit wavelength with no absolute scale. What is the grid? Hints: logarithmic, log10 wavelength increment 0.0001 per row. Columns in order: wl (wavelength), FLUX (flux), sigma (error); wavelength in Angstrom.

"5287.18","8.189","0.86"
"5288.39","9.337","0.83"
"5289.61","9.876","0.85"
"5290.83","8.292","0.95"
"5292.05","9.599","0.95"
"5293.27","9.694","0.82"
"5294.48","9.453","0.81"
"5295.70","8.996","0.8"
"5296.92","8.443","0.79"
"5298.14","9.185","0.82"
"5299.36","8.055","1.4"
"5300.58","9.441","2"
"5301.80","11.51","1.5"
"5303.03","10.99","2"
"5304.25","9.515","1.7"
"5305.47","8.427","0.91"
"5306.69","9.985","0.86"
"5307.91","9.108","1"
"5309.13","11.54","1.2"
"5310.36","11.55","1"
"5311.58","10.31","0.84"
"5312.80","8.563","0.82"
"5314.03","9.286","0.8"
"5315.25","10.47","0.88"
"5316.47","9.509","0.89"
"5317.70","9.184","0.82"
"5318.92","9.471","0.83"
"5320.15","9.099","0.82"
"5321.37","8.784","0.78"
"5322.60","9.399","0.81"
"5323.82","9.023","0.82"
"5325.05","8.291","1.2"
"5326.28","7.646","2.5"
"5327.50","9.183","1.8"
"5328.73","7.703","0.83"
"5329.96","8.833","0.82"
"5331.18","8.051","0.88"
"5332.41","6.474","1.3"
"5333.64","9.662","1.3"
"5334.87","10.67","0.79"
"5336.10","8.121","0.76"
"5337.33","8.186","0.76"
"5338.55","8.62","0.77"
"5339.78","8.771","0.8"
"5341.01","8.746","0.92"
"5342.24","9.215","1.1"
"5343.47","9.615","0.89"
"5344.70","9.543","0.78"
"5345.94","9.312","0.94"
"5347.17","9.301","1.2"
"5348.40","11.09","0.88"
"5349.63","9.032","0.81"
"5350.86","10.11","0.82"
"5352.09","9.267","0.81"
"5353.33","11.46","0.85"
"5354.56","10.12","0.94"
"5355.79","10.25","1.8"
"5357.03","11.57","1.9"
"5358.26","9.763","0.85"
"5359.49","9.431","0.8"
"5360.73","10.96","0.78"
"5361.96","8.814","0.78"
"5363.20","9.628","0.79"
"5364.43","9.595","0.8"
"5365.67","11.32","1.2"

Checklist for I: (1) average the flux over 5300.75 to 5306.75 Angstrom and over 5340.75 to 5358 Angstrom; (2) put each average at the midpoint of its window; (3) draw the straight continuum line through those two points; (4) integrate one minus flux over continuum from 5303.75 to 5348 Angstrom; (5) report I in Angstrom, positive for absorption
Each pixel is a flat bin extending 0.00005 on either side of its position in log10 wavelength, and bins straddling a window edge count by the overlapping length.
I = 3.7 Angstrom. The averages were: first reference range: 10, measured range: 9.15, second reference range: 9.92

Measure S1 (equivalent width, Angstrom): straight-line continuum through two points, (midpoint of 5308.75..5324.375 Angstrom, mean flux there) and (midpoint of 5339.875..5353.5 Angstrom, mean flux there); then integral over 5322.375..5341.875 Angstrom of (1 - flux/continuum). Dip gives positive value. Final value 2.15 Angstrom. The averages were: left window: 9.68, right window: 9.6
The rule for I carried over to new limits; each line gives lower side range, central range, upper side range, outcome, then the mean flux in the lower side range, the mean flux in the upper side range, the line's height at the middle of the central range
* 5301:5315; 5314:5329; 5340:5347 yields 1.1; 10.1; 9.25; 9.76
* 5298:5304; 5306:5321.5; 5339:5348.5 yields -0.1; 9.86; 9.34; 9.7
